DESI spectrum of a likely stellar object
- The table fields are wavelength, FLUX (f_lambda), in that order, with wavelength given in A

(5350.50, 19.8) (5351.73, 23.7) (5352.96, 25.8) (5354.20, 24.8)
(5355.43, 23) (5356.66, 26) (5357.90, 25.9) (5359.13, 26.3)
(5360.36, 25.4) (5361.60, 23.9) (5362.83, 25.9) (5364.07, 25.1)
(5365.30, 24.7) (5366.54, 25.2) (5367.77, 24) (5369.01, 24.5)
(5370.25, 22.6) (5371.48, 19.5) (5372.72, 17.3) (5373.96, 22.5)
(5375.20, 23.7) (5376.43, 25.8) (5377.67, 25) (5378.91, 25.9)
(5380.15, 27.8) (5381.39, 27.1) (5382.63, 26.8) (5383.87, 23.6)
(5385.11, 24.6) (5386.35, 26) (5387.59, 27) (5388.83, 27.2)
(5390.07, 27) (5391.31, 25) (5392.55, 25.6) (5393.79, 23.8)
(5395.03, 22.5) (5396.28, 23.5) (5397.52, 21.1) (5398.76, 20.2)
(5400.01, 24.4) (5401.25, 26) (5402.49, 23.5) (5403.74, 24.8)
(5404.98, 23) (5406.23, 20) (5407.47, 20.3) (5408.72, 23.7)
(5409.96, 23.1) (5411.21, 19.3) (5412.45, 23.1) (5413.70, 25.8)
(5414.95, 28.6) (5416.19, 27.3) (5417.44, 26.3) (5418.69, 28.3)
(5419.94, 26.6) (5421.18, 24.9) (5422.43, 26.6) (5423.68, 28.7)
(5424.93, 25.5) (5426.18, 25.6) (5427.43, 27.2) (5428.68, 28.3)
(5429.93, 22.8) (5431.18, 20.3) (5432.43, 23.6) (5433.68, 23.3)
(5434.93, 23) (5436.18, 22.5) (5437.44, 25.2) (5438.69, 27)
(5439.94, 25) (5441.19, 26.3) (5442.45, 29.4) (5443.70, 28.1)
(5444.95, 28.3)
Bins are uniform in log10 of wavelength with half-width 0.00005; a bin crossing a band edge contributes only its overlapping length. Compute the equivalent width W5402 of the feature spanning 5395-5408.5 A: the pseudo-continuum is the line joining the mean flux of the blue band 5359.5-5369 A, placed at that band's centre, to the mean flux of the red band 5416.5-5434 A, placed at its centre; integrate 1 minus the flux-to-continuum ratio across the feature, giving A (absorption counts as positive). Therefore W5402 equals 1.4 A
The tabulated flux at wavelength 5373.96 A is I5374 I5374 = 22.5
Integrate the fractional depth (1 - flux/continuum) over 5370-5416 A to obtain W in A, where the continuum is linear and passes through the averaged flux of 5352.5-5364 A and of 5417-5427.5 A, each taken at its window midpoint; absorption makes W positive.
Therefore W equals 3.5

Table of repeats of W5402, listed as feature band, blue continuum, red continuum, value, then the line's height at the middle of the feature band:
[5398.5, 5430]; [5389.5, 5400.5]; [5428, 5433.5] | -1.52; 23.7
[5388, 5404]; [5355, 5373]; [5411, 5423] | 0.61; 25.2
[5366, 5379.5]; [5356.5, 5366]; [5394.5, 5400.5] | 0.61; 24.4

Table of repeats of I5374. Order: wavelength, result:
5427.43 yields 27.2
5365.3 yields 24.7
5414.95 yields 28.6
